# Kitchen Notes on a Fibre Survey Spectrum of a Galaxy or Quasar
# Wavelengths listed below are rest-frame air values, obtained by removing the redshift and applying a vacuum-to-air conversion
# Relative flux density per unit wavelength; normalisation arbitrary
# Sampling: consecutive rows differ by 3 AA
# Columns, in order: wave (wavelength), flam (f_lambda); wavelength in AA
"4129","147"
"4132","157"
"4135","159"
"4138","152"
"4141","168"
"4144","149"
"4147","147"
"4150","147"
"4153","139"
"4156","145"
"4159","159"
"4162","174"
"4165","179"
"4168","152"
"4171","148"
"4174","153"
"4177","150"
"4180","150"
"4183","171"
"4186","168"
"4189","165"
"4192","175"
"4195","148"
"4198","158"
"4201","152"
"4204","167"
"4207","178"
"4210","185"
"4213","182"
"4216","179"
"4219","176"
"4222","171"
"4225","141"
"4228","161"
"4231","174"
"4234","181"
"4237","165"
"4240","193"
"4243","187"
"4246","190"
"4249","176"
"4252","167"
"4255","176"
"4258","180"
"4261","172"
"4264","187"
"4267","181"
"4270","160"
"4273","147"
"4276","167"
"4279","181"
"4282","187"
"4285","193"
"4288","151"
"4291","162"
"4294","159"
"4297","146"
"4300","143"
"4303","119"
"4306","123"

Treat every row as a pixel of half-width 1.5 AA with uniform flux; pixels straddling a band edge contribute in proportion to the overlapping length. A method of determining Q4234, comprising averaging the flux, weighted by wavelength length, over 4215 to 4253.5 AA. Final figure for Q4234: 174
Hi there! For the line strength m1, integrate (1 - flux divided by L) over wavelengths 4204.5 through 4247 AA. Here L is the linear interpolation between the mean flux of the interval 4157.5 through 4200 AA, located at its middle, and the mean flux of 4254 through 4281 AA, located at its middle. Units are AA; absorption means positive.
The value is -2.20 AA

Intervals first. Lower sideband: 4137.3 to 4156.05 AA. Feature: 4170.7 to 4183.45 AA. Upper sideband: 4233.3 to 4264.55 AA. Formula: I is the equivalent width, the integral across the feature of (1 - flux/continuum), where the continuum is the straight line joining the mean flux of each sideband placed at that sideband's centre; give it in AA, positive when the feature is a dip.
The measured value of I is 0.4 AA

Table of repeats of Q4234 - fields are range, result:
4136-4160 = 151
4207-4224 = 177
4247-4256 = 174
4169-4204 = 158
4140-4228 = 161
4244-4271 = 177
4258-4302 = 167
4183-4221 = 170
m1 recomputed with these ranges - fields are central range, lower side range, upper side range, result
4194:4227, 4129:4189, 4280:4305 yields -2.24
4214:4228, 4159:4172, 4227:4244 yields 0.60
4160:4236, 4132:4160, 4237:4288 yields -1.22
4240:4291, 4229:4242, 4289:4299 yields -2.84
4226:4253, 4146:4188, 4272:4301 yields -2.61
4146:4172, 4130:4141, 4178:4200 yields 0.73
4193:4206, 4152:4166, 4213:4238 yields 0.60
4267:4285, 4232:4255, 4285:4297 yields -0.57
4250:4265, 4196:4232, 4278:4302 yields -0.92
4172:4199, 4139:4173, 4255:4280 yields 0.00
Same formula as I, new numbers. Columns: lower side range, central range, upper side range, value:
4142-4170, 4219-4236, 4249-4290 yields -0.03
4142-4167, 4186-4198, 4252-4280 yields -0.15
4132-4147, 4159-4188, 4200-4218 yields 0.78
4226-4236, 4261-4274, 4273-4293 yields 0.07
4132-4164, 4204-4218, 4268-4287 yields -1.40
